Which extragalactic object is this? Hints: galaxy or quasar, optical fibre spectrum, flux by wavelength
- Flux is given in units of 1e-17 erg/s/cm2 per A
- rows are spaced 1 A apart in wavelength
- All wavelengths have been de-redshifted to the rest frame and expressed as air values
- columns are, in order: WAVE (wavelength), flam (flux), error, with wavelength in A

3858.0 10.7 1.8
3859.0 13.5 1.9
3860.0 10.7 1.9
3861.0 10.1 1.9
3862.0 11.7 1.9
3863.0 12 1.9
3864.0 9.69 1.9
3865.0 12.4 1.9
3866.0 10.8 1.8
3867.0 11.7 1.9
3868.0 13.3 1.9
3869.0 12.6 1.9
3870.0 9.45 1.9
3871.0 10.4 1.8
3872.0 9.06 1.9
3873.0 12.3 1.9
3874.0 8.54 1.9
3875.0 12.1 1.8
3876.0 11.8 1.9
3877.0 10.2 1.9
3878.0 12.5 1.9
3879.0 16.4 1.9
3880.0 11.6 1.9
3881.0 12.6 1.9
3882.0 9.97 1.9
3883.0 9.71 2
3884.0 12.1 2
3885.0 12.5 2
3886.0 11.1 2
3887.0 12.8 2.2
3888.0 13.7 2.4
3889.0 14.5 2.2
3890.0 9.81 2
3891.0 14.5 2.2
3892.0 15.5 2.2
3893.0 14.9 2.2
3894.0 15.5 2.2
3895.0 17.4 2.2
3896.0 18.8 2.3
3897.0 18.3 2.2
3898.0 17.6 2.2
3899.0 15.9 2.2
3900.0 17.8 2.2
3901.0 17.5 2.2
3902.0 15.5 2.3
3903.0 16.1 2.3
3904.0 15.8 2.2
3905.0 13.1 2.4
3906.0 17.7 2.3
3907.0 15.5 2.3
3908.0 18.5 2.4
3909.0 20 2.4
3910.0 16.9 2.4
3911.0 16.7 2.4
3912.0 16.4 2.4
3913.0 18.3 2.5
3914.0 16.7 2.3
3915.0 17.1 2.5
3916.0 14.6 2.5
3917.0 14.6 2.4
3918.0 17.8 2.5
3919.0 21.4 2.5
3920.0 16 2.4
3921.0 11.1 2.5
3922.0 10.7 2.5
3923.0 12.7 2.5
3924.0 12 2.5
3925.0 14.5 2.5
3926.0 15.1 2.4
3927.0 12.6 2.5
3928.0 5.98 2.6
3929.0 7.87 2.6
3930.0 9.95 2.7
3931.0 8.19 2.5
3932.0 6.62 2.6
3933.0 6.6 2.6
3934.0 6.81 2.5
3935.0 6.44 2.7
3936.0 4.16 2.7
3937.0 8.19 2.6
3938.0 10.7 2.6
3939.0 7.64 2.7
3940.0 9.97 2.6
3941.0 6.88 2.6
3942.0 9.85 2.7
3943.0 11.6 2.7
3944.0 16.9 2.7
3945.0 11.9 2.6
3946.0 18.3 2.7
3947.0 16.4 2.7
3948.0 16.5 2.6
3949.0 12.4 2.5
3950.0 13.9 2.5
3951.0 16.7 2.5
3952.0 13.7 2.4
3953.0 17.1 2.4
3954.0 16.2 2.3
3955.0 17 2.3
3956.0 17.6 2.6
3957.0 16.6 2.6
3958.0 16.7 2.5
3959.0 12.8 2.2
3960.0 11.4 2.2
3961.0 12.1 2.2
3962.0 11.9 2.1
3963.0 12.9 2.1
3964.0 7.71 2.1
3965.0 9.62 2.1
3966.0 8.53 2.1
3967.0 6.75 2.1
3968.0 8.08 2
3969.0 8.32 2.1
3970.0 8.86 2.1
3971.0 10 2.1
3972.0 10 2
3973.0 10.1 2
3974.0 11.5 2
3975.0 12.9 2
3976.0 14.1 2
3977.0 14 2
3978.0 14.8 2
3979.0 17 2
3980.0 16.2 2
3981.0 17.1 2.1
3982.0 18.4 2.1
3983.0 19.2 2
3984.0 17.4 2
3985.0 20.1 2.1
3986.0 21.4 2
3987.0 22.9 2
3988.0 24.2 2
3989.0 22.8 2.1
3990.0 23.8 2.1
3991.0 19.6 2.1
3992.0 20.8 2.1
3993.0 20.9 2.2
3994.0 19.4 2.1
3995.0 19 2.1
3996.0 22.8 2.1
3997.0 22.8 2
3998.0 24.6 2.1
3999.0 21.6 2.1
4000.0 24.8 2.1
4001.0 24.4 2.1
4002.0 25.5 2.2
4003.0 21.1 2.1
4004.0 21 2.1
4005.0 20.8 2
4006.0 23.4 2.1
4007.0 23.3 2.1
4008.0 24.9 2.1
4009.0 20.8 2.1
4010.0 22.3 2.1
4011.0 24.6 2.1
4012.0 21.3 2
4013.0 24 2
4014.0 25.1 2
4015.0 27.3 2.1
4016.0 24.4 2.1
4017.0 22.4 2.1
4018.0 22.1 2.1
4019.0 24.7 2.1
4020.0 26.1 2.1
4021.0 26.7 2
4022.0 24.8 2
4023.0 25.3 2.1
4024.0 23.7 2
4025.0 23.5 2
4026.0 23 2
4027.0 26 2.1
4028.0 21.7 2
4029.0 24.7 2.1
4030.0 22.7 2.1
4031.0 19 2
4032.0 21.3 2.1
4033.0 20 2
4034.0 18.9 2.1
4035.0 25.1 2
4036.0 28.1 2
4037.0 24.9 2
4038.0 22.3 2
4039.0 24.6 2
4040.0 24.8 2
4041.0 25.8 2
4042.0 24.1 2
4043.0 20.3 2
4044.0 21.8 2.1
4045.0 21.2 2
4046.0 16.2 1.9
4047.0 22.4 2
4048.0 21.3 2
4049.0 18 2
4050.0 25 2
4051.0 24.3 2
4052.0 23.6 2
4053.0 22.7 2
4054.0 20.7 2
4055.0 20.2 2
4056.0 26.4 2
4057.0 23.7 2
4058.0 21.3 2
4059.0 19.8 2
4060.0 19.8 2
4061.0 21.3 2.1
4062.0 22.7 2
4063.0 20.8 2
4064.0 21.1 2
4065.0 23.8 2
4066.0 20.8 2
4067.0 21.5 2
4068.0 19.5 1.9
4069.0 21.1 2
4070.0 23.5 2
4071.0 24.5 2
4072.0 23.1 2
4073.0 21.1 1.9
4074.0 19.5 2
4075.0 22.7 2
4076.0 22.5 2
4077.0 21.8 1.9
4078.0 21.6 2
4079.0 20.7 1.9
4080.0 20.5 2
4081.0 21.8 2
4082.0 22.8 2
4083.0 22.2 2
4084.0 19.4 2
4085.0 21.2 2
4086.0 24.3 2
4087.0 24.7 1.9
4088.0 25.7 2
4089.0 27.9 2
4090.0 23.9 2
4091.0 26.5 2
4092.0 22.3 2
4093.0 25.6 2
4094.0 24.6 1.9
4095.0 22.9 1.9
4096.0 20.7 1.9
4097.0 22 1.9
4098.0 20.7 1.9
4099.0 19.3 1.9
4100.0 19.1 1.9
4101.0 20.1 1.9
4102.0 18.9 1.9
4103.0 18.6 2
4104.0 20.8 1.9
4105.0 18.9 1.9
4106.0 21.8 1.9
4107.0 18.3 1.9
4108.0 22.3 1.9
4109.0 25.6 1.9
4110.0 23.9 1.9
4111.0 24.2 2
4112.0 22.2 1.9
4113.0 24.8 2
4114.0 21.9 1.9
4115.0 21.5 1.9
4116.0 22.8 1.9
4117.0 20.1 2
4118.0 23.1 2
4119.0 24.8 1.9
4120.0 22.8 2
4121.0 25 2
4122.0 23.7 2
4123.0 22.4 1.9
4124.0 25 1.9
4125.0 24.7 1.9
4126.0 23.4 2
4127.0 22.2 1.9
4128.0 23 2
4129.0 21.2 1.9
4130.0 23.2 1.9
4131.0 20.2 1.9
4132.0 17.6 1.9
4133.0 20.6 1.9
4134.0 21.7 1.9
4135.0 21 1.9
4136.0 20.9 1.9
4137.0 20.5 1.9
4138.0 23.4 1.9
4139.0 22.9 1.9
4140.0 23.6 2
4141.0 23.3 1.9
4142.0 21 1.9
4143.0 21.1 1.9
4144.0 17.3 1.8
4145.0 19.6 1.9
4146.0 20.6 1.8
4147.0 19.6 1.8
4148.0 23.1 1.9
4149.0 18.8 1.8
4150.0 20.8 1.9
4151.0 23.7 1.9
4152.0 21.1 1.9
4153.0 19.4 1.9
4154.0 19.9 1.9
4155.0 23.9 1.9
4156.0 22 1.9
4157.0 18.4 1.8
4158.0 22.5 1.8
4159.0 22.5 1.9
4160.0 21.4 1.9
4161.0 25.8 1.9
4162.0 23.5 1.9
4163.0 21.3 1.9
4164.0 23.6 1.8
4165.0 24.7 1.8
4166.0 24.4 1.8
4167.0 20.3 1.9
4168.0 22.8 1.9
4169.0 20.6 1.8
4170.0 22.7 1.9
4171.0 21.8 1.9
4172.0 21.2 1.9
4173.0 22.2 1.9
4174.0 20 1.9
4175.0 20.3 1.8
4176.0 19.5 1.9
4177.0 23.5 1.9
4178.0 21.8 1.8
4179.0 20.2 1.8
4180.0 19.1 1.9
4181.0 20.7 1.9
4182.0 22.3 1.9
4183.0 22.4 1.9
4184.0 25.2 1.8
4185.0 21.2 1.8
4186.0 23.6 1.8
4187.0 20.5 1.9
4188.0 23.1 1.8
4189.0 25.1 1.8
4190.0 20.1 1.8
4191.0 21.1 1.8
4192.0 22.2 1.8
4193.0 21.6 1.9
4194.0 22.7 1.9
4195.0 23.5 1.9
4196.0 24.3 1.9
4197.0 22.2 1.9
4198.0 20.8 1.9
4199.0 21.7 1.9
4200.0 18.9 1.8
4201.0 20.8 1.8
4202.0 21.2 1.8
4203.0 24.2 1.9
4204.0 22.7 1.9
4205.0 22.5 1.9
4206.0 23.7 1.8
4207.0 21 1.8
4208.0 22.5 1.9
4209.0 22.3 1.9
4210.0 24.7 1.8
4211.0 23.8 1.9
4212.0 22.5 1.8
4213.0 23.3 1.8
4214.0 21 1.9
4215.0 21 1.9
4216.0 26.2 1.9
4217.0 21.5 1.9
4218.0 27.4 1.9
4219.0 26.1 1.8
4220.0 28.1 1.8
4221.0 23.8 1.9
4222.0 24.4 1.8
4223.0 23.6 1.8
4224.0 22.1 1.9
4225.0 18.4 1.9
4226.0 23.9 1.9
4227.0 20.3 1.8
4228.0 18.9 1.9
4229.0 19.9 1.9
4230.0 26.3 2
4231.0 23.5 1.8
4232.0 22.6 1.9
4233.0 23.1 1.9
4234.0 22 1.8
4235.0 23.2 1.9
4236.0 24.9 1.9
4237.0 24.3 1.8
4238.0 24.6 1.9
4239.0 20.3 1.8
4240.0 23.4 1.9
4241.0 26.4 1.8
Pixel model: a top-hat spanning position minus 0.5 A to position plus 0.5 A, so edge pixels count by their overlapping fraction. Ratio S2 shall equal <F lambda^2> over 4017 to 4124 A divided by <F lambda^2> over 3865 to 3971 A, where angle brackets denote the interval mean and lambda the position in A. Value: 1.87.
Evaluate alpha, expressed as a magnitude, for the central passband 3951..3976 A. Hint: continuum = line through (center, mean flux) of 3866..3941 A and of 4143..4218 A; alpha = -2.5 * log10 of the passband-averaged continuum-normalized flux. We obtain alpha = 0.22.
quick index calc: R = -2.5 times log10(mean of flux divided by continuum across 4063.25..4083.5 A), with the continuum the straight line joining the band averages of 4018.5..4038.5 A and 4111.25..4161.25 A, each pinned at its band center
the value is 0.05 mag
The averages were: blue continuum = 23.6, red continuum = 21.9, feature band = 21.8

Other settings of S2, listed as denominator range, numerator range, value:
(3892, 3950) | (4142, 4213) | 1.81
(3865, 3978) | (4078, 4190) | 1.89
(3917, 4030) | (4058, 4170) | 1.40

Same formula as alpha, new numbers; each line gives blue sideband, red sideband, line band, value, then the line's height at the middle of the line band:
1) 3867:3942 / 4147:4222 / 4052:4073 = -0.20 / 18.3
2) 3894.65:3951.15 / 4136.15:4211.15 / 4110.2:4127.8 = -0.16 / 20.1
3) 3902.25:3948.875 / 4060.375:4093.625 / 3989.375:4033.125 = -0.24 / 18.4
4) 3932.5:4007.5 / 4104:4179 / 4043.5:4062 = -0.17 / 18.6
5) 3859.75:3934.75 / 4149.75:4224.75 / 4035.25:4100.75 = -0.20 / 18.7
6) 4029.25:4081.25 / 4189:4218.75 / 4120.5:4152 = 0.03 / 22.3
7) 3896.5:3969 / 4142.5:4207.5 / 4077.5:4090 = -0.22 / 18.6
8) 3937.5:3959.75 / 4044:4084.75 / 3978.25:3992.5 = -0.21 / 16.4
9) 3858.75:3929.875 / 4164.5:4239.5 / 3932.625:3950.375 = 0.36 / 15.1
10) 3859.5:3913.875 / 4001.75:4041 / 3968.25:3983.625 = 0.45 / 20.2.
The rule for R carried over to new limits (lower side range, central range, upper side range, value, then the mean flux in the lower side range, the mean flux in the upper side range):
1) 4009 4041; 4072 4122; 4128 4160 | -0.01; 23.7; 21.2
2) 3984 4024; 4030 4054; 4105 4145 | 0.02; 23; 22.2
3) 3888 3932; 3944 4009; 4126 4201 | -0.01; 14.9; 21.7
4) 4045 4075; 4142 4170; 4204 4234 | 0.05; 21.7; 23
